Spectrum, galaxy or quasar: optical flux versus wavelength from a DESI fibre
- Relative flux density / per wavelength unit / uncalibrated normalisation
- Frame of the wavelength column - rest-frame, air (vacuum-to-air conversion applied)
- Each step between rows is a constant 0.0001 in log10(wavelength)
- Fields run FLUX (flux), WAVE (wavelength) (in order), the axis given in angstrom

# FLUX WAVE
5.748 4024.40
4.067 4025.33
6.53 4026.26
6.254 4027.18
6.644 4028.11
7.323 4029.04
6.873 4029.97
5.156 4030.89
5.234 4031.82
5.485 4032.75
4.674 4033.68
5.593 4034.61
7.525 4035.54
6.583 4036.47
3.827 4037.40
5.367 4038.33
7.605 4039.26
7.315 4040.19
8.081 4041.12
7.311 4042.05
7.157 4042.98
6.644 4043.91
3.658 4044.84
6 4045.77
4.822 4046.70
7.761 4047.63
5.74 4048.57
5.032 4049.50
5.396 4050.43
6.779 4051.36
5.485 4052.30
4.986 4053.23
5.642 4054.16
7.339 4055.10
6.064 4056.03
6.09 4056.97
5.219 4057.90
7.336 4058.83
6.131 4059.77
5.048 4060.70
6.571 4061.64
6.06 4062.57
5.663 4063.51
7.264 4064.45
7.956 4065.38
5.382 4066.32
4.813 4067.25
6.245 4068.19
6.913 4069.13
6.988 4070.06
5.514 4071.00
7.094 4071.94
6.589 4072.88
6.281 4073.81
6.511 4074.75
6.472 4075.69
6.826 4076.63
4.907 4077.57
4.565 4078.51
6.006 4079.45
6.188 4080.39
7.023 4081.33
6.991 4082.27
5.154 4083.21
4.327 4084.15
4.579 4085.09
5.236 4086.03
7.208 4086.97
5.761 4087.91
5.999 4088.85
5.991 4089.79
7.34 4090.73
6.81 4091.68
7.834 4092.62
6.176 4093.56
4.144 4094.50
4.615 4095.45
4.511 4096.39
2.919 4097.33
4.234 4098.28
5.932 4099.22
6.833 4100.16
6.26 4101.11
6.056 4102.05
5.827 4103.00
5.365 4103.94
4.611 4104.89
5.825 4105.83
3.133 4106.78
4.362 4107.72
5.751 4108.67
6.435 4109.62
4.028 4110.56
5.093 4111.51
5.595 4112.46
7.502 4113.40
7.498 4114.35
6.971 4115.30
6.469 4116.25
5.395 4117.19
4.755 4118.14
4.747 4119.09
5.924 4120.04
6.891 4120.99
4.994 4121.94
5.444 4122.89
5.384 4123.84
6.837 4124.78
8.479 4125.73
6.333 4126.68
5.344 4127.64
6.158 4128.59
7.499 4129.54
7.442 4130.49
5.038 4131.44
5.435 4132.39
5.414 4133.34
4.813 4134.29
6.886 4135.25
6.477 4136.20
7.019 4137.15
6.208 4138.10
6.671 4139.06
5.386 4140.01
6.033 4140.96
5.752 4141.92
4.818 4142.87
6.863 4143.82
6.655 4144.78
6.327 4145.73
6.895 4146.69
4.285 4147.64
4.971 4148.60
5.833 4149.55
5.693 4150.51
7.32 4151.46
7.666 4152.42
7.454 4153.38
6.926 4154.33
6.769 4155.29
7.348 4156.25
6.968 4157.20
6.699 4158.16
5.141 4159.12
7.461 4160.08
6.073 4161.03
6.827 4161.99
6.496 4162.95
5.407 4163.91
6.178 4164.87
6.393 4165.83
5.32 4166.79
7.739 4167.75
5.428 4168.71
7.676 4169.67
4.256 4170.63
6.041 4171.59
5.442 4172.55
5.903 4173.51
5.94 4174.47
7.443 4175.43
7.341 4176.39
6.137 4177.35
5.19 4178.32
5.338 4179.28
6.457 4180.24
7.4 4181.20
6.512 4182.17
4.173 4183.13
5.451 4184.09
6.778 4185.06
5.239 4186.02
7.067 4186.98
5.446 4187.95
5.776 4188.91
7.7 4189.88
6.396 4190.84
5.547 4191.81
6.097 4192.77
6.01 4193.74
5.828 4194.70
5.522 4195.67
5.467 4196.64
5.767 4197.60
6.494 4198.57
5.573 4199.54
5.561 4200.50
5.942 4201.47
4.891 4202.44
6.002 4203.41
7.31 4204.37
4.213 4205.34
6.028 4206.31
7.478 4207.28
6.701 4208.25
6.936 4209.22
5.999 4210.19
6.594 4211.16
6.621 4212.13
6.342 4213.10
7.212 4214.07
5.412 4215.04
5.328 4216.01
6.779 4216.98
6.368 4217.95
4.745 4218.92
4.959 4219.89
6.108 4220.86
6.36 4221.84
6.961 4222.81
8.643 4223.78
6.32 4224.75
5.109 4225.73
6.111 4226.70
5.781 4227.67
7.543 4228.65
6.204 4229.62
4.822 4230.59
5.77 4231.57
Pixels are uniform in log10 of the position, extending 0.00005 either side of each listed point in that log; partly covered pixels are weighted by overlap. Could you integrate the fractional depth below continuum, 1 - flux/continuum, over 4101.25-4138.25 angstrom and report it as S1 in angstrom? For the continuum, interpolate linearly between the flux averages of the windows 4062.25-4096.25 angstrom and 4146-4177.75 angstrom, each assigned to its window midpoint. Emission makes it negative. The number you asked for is 2.0 angstrom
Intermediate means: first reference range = 6.08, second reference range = 6.35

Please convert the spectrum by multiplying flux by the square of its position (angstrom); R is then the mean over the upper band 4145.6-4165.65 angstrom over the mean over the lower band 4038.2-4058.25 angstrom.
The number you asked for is 1.1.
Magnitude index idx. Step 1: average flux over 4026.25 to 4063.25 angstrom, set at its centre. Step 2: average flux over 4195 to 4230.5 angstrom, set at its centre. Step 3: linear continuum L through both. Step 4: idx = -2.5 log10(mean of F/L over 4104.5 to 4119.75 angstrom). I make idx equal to 0.11 mag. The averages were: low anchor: 6.1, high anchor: 6.13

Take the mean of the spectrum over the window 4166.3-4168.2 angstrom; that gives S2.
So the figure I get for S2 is 6.51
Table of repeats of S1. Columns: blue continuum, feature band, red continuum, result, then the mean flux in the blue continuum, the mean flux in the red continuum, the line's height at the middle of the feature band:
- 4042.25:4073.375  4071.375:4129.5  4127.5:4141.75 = 2.9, 6.12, 6.13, 6.12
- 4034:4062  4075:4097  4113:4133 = 1.2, 6.13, 6.21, 6.17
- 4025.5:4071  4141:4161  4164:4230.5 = -0.8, 6.14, 6.12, 6.13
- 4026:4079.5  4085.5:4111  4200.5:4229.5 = 2.6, 6.14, 6.22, 6.17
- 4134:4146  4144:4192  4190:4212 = -1.2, 6.16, 6.05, 6.11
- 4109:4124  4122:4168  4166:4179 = -2.3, 5.83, 6.14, 5.98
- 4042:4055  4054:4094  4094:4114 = -4.5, 5.88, 5.21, 5.57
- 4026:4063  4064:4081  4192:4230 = -0.4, 6.11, 6.13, 6.11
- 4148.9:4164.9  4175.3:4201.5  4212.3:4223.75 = 1.4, 6.6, 6.17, 6.38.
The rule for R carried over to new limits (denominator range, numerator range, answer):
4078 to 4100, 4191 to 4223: 1.13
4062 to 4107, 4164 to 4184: 1.08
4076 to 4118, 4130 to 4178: 1.13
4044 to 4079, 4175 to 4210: 1.07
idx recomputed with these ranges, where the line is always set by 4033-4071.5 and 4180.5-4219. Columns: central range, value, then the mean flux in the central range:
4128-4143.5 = 0.006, 6.07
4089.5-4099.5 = 0.119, 5.48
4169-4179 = -0.003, 6.11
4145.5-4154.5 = -0.038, 6.32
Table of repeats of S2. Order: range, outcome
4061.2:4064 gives 6.09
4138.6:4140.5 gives 6.04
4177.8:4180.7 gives 5.65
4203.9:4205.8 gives 5.76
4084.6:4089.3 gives 5.76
